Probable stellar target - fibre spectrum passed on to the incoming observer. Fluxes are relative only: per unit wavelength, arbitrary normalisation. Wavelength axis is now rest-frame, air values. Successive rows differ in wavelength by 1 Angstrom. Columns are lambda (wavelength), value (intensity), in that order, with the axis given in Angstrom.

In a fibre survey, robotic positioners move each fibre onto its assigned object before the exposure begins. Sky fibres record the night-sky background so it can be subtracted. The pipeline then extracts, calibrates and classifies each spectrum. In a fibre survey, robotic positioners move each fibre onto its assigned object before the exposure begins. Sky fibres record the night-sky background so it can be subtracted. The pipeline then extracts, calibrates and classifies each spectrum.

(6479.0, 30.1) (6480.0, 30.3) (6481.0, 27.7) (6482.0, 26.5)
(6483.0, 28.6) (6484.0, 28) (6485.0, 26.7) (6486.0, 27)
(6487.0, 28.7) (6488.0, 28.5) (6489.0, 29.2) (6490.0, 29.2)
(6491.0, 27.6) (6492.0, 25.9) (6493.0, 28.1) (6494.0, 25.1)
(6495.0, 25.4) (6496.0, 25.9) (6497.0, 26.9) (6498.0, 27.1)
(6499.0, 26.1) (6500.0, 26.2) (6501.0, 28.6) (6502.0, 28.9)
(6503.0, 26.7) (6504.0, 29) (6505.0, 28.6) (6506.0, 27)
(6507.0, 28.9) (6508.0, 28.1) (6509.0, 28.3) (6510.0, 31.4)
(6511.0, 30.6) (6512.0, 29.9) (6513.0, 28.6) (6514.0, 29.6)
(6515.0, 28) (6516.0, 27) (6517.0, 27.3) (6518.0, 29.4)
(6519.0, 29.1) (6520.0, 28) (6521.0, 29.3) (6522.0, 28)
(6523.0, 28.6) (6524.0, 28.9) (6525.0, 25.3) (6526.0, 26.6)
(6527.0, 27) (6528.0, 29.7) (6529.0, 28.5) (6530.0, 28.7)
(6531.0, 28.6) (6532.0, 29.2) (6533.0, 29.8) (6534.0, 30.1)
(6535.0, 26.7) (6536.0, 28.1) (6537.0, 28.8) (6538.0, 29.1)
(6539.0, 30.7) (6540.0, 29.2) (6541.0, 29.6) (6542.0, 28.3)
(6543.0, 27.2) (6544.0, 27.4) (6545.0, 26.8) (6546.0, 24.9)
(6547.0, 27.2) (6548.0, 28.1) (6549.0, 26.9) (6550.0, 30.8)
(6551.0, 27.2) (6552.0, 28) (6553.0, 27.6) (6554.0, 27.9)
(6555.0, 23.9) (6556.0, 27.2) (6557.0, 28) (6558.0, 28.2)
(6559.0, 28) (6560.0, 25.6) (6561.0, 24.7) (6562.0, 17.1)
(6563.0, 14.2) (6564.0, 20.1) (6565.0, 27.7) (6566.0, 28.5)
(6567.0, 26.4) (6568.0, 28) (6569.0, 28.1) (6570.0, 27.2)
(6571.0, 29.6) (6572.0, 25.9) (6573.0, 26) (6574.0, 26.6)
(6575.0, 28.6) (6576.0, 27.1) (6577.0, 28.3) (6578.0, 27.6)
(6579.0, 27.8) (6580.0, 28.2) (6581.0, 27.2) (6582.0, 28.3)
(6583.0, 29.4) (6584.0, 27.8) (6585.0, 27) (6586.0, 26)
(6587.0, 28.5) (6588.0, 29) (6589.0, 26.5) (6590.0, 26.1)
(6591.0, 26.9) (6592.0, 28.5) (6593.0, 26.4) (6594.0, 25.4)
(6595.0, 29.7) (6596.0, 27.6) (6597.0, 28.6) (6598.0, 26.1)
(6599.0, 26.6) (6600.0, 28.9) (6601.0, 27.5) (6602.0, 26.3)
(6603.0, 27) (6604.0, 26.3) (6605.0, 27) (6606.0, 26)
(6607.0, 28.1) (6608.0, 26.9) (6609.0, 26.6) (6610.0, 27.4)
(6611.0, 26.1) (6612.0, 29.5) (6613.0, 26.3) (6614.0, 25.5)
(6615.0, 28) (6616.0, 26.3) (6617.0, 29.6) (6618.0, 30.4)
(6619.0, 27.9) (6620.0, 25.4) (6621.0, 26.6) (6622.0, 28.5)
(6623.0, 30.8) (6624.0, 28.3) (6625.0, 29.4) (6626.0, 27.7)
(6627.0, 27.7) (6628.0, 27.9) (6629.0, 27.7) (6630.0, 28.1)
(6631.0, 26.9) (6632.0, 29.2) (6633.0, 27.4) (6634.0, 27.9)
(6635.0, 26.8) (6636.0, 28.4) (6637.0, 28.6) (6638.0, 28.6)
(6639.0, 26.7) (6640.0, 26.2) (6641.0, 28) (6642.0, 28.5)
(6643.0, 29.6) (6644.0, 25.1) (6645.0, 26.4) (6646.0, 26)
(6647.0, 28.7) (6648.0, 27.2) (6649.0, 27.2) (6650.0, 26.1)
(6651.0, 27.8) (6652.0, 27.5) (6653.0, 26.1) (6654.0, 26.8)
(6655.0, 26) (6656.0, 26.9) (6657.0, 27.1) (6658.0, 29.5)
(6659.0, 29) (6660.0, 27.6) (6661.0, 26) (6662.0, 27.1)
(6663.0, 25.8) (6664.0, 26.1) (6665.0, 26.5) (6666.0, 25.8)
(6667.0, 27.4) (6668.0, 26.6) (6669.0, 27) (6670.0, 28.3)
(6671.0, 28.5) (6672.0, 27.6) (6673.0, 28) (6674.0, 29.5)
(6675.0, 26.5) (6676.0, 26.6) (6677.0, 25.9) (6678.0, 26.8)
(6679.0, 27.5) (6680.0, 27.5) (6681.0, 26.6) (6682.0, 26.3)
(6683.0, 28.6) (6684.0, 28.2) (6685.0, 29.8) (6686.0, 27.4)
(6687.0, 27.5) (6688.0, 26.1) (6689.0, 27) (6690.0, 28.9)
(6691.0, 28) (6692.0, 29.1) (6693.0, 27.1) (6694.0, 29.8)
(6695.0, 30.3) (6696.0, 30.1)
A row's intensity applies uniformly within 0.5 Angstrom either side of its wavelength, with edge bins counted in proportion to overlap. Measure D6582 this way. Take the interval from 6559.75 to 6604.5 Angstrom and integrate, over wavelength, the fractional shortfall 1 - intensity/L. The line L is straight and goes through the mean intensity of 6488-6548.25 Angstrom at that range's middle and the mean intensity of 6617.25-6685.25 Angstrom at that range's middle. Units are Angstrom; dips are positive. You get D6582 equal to 1.8 Angstrom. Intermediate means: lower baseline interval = 28.1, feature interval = 26.7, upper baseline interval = 27.5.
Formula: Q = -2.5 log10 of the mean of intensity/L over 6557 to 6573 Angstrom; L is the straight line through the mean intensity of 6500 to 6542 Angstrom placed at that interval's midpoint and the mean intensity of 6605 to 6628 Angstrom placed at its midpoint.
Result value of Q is 0.112 mag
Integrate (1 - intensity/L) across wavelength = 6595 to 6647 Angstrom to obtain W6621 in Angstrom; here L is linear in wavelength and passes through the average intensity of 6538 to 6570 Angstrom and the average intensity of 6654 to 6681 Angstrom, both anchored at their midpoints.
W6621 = -1.2 Angstrom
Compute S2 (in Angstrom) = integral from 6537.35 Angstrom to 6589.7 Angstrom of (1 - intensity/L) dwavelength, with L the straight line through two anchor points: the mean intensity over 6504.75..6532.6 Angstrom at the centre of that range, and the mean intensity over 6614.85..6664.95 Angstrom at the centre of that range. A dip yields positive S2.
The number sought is 2.1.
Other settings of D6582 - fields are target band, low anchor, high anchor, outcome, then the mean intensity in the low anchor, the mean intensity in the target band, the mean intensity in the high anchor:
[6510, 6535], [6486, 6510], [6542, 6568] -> -1.52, 27.6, 28.6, 26.1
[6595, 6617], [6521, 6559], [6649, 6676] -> 0.31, 28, 27.2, 27.2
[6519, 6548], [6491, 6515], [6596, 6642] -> -0.46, 27.9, 28.2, 27.6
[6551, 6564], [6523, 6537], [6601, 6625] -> 1.43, 28.3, 24.9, 27.5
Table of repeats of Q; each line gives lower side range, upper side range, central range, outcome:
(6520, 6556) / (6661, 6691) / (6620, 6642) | -0.02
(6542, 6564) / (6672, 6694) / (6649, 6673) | 0.01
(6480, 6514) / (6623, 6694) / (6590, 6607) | 0.02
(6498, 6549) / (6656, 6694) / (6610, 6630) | 0.00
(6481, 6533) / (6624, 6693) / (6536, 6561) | 0.01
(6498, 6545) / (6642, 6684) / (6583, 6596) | 0.02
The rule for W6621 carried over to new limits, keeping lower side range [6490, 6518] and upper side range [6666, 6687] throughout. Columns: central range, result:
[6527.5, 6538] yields -0.39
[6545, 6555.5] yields 0.20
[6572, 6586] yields 0.07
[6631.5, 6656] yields 0.18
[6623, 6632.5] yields -0.22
